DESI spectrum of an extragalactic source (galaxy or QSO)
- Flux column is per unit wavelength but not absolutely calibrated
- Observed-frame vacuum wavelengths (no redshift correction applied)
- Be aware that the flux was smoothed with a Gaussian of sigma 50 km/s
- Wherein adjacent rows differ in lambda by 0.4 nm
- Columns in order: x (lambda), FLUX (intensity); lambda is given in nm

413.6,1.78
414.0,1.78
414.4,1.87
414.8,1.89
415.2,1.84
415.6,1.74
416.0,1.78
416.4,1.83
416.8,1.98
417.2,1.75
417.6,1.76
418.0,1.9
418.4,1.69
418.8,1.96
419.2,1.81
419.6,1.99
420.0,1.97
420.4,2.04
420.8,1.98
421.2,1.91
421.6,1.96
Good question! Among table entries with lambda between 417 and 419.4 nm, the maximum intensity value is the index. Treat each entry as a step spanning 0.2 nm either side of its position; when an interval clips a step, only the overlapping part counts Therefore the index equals 1.96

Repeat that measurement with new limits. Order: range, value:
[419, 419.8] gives 1.99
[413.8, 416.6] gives 1.89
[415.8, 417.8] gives 1.98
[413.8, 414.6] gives 1.87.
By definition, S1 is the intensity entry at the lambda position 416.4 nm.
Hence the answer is 1.83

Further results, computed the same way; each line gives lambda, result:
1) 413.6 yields 1.78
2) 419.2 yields 1.81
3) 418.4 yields 1.69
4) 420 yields 1.97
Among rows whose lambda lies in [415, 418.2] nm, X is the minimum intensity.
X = 1.74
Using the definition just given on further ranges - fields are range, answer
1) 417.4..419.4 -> 1.69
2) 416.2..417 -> 1.83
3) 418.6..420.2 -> 1.81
